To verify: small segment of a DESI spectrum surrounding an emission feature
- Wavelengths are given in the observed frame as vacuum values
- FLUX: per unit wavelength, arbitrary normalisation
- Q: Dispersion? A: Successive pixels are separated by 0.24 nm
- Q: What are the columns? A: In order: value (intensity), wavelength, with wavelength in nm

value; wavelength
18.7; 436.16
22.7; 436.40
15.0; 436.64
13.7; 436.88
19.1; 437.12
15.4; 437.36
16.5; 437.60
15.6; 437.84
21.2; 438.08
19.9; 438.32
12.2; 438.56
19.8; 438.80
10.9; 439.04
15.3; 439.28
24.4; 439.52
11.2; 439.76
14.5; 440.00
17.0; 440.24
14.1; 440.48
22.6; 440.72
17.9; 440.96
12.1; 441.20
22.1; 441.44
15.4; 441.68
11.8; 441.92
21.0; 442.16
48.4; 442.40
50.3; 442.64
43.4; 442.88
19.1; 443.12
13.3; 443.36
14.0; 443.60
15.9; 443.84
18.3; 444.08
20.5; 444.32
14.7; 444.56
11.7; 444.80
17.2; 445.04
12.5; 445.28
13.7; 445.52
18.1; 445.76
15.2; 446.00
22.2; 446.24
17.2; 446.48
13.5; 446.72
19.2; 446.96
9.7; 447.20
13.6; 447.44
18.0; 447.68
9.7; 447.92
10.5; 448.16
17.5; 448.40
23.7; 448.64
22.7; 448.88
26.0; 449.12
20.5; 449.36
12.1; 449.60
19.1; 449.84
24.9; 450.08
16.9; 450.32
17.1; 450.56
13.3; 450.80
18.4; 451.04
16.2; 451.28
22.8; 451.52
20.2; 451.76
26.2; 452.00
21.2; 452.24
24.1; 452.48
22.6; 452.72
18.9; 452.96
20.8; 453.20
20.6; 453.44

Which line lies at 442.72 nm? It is [O II] 3727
